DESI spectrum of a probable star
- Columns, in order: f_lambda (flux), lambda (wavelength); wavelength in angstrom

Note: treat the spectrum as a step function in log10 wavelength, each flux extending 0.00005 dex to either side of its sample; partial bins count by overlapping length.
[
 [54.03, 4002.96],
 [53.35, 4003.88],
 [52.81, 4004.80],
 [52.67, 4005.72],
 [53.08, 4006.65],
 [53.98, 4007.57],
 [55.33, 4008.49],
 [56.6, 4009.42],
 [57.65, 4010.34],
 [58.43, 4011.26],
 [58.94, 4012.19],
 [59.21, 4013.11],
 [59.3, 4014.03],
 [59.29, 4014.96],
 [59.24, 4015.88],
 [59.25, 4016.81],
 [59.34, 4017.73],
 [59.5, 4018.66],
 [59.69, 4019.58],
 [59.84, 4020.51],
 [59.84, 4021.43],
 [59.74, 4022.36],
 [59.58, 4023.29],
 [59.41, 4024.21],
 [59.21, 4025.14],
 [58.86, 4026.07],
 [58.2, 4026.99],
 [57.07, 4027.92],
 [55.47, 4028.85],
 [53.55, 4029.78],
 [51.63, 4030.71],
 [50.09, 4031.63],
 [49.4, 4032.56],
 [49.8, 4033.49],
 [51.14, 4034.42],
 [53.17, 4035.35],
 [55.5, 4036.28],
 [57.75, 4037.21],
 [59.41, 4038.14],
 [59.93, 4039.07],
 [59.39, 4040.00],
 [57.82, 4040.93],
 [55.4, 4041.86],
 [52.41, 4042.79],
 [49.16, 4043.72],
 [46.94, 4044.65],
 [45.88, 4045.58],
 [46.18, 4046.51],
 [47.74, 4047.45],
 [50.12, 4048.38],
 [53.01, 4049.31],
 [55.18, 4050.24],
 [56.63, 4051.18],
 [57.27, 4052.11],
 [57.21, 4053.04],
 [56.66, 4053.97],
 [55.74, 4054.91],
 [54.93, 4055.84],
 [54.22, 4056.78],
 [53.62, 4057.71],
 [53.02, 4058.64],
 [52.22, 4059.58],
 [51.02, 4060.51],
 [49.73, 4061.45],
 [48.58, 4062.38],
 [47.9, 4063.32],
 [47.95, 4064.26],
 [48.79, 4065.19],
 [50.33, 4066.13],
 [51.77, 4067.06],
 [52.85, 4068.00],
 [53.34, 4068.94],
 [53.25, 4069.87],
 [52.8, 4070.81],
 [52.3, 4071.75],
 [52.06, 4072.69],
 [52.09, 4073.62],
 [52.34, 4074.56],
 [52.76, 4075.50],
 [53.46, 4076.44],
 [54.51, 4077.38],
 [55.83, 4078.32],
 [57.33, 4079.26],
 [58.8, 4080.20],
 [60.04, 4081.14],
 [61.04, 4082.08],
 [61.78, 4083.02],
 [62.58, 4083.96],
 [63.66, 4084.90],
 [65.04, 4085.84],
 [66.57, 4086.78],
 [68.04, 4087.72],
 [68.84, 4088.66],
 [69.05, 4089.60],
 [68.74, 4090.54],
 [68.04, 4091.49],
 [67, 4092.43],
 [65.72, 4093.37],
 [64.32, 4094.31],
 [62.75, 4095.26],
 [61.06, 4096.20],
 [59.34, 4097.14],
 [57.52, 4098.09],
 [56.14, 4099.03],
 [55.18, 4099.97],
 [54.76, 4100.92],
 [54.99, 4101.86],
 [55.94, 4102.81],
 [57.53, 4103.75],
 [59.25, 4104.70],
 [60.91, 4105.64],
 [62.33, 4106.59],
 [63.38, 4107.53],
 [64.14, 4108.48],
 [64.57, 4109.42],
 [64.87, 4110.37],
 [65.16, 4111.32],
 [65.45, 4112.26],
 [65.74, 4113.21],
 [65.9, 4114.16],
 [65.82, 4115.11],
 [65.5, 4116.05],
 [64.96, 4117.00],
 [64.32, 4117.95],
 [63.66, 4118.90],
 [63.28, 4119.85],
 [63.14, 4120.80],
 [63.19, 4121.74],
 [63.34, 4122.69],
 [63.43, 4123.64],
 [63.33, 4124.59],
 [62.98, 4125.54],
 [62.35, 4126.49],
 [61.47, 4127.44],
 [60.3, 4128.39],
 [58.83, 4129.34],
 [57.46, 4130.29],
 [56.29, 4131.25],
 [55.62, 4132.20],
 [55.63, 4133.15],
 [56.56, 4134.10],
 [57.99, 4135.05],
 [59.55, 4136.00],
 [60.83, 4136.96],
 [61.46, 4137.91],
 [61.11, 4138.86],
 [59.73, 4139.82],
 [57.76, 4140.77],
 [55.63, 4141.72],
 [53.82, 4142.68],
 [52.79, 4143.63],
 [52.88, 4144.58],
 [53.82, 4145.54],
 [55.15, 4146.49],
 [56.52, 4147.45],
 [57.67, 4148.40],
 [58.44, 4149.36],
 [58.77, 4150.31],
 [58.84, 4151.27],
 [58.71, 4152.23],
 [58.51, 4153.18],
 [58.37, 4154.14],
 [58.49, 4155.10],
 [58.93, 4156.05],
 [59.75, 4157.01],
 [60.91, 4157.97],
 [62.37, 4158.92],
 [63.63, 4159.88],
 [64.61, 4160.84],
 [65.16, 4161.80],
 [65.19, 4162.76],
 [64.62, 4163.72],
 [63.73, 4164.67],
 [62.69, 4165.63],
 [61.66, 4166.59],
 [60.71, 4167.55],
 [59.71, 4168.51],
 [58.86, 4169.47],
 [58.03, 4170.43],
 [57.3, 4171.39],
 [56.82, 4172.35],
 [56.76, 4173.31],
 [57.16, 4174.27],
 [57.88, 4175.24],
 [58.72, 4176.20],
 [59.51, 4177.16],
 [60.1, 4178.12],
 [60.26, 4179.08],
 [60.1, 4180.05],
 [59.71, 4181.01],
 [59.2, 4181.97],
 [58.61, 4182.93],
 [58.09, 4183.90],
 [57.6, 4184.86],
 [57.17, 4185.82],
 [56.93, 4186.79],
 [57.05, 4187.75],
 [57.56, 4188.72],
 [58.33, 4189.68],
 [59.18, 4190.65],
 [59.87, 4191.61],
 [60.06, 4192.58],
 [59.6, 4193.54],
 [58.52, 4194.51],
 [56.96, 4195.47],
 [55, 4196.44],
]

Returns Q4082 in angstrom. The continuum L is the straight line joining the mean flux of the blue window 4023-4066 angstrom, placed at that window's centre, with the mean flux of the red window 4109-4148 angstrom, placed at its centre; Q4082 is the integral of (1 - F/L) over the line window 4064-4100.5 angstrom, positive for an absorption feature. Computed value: -1.3 angstrom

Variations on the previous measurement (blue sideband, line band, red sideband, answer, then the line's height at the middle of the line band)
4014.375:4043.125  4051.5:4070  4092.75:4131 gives 1.9 angstrom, 58.7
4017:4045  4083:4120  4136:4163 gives -3.5 angstrom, 57.7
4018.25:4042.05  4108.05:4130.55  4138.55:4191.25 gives -2.1 angstrom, 58.1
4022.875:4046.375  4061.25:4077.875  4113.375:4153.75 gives 1.4 angstrom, 56.4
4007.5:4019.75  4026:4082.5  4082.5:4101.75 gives 6.9 angstrom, 60.9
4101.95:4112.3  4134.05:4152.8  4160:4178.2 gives 1.1 angstrom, 61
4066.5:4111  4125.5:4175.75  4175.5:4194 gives 0.1 angstrom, 59.1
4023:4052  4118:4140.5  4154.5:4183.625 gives -0.8 angstrom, 58.4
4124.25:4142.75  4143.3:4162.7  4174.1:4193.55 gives 0.0 angstrom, 58.9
